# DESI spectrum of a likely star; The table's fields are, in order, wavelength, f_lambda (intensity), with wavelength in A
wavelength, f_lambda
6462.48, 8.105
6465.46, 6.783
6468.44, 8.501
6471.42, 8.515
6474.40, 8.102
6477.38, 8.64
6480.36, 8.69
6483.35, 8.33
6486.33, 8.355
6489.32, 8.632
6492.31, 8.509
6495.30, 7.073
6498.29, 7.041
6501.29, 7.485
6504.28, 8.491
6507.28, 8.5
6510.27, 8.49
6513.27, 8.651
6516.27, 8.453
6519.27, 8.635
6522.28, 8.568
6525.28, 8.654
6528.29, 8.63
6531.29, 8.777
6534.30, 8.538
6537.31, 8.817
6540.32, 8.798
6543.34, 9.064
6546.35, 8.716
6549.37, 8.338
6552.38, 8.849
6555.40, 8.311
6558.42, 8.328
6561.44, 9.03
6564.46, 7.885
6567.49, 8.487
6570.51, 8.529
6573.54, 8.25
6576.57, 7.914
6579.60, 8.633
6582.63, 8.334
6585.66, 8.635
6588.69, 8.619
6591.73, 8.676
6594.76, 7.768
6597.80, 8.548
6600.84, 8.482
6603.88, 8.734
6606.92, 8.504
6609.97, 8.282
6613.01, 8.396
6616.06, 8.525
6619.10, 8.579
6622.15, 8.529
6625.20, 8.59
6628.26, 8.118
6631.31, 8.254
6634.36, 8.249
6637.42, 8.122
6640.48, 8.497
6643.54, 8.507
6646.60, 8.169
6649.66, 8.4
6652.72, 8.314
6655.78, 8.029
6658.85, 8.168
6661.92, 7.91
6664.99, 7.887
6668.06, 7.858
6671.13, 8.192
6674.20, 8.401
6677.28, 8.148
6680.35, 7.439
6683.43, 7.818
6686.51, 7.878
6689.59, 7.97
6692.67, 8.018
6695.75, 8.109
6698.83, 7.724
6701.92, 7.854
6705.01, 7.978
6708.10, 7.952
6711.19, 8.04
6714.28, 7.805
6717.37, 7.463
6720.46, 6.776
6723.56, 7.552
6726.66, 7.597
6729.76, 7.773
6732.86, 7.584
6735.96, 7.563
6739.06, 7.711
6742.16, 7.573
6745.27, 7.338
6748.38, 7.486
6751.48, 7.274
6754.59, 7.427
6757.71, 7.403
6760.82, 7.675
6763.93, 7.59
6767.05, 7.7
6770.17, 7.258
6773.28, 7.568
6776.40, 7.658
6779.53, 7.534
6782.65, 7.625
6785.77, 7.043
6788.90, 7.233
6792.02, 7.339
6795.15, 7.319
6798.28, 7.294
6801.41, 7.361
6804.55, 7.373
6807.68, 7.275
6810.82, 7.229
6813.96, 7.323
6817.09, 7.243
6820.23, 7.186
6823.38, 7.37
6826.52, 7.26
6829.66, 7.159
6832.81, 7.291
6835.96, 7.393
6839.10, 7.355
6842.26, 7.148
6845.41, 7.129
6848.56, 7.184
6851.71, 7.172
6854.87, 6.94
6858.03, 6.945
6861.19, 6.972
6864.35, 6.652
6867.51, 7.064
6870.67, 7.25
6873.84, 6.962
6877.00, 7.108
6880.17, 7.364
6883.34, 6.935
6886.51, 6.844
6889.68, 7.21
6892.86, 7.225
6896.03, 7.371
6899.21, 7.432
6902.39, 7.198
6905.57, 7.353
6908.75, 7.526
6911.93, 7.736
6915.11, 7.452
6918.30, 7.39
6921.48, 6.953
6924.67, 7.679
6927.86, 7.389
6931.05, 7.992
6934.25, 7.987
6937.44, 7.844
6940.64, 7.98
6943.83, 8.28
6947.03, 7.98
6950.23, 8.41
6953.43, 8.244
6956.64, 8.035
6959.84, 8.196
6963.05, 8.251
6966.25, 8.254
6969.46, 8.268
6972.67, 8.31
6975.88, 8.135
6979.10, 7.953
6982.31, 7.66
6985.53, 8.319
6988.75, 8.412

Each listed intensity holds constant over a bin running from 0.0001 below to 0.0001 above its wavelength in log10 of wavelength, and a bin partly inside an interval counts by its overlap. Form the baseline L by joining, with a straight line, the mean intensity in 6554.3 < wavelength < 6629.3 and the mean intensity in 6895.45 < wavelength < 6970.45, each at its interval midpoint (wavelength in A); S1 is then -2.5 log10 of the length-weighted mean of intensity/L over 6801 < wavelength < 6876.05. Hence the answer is 0.12 mag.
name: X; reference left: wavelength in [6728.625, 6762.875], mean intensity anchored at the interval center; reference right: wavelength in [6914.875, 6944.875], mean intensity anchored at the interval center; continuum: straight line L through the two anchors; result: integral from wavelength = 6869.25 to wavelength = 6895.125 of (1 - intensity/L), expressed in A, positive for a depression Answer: 1.8 A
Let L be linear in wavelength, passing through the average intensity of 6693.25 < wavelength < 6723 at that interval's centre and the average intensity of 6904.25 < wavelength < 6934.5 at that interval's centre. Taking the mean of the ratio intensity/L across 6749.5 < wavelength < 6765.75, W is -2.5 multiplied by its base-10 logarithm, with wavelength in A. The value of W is 0.03 mag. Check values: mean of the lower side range 7.75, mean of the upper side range 7.53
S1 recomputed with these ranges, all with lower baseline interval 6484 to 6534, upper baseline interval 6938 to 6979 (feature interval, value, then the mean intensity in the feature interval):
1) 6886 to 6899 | 0.14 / 7.22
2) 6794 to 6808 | 0.13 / 7.33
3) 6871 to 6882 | 0.15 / 7.15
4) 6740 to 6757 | 0.11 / 7.43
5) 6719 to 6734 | 0.11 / 7.45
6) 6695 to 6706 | 0.05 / 7.9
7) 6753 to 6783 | 0.10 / 7.54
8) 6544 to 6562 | -0.04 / 8.6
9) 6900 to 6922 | 0.11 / 7.4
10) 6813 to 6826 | 0.13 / 7.28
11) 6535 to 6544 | -0.07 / 8.84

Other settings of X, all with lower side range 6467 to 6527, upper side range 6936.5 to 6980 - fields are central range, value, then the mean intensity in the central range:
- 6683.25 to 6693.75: 0.4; 7.93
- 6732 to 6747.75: 1.3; 7.55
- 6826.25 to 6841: 1.6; 7.29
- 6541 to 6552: -0.6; 8.73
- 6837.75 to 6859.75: 2.9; 7.12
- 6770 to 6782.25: 1.0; 7.55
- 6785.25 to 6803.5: 2.1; 7.28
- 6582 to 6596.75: -0.2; 8.42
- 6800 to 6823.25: 2.6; 7.29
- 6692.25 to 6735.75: 2.8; 7.72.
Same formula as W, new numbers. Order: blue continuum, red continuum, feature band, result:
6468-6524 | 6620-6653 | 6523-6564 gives -0.04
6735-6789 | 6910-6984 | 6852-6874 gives 0.11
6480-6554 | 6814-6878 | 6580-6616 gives -0.04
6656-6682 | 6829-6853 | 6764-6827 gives 0.01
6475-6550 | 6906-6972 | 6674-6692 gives 0.04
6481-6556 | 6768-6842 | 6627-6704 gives -0.03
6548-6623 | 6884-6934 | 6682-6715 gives 0.02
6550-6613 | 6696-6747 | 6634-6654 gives -0.03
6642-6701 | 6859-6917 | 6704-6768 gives 0.03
